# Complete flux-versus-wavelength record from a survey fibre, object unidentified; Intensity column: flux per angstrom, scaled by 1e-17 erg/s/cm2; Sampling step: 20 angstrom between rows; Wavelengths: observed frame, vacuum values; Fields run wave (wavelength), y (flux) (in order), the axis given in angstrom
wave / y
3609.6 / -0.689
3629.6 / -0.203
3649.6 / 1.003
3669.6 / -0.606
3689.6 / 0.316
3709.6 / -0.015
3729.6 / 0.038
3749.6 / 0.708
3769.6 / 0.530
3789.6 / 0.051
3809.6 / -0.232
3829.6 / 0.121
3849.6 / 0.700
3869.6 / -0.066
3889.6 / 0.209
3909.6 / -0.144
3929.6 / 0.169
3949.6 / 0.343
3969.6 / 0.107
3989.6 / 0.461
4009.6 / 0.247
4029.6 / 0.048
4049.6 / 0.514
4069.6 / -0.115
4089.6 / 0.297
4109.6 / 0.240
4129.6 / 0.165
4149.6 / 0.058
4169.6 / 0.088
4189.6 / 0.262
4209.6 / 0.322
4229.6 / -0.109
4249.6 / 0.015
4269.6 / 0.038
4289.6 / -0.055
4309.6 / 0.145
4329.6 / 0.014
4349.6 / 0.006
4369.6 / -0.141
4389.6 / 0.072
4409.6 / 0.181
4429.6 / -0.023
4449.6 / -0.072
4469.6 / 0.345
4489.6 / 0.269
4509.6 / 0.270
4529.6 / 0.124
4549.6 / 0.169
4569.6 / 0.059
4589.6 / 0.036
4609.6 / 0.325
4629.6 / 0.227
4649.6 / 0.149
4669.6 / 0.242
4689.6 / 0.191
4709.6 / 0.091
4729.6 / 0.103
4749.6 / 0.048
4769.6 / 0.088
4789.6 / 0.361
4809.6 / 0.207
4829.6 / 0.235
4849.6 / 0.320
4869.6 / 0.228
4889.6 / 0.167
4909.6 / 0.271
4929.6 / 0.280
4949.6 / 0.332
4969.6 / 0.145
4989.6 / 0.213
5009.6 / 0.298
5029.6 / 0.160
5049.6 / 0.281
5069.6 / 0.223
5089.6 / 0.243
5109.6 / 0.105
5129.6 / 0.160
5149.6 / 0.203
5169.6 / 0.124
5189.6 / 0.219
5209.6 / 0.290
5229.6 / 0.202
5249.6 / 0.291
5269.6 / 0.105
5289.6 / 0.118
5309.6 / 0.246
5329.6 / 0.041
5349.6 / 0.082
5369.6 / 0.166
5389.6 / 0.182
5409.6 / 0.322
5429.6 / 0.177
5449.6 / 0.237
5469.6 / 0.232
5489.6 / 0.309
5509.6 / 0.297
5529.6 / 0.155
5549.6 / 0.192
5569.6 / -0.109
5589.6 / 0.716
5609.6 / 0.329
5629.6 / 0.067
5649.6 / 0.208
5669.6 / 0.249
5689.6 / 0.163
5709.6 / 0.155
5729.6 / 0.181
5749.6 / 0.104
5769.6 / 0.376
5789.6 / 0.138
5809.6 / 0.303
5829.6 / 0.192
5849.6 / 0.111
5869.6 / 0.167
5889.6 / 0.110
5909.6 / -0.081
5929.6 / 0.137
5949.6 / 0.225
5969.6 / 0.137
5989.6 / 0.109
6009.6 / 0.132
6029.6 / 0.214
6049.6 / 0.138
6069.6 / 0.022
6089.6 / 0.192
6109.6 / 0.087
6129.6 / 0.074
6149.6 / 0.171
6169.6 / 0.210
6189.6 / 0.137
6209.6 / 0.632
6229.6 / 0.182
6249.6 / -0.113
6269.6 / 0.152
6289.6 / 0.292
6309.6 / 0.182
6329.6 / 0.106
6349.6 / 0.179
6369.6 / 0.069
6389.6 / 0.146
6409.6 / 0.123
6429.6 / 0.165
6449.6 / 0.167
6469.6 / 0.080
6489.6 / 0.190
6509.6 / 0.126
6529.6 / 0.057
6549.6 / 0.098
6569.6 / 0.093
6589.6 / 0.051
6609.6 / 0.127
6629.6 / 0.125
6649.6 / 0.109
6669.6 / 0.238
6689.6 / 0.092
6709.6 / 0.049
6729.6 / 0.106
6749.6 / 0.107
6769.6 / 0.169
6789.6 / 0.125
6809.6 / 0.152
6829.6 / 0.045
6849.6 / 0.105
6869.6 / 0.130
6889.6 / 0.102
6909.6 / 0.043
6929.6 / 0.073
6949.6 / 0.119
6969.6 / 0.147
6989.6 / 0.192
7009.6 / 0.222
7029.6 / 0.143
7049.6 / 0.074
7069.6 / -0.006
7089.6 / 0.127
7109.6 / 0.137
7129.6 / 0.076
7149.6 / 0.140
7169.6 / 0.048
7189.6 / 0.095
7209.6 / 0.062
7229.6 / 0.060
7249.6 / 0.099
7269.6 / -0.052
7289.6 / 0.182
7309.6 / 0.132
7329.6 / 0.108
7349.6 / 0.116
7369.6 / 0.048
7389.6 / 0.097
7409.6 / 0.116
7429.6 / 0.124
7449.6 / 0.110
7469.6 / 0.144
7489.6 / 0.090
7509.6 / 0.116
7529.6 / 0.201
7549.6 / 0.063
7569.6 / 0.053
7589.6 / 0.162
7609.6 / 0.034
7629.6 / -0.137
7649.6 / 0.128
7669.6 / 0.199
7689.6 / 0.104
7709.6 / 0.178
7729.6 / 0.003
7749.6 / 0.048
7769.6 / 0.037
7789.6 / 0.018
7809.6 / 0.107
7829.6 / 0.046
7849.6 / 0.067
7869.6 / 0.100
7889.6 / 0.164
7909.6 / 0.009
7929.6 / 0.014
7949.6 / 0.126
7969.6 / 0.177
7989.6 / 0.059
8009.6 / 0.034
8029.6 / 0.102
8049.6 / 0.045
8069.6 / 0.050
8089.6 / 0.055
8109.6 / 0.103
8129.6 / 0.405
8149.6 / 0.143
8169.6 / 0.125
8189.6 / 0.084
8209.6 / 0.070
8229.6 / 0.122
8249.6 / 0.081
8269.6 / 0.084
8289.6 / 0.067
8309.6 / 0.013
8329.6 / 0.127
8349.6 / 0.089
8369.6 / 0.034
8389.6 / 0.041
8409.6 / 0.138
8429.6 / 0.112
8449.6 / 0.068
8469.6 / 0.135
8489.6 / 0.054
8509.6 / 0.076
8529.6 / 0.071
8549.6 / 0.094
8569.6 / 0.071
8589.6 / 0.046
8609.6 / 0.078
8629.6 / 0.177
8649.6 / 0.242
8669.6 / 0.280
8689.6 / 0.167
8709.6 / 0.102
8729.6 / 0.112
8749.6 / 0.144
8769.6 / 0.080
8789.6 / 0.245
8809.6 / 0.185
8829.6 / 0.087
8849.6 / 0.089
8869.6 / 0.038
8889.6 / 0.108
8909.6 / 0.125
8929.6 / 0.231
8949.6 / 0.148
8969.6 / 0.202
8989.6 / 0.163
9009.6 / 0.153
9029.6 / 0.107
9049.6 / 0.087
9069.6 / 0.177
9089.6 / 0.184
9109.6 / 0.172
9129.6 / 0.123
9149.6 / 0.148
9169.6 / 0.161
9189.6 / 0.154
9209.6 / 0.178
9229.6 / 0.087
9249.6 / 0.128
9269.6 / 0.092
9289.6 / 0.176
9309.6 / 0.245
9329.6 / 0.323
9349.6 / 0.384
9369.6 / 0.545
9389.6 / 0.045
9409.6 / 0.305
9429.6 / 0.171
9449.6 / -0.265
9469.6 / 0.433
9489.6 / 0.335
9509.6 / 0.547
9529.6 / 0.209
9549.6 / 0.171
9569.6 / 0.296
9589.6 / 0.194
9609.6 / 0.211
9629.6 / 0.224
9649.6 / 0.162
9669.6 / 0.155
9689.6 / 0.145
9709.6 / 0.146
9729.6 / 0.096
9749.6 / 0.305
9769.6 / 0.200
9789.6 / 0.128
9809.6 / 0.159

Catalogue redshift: 0.24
